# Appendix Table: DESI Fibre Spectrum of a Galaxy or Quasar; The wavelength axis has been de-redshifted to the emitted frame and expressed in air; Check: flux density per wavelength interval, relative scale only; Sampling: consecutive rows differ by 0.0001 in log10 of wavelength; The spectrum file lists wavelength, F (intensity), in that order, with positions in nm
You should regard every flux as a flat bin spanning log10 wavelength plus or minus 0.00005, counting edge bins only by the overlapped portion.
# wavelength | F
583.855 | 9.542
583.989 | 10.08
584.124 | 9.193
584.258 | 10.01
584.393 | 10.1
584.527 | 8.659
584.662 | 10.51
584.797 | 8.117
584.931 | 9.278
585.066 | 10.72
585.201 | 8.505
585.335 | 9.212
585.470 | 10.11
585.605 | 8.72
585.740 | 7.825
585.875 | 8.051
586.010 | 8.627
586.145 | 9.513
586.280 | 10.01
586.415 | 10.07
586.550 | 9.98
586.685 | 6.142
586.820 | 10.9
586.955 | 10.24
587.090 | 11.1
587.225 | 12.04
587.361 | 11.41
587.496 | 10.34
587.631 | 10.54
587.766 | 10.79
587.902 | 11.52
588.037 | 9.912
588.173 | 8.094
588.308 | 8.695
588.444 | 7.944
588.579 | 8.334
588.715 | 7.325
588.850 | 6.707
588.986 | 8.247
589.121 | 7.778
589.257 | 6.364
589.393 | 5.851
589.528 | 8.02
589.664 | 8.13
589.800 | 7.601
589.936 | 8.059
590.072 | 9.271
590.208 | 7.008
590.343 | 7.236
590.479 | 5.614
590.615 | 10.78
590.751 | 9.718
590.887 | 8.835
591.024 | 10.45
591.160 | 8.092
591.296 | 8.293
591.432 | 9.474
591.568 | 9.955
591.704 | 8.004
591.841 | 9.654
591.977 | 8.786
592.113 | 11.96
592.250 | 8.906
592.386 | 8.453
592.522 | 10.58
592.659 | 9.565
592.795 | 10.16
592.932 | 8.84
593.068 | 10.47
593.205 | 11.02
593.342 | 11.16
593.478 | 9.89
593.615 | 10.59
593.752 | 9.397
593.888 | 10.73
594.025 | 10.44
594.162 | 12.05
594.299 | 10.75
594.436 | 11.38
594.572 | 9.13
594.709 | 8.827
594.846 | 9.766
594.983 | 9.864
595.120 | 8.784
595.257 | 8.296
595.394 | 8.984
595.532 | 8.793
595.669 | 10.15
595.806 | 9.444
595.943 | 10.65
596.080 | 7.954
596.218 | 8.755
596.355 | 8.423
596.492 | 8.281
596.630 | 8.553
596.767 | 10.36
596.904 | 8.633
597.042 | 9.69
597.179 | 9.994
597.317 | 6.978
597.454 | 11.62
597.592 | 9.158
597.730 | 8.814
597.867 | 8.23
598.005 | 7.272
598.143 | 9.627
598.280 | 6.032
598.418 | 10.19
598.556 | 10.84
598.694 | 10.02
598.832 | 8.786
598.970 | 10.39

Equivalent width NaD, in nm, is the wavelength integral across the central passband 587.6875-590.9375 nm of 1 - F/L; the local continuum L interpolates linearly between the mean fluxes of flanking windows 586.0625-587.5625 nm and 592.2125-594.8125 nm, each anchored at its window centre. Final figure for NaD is 0.61 nm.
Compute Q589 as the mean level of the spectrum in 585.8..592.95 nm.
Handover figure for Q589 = 9.02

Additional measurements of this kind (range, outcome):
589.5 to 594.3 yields 9.38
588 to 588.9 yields 8.11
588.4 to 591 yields 7.88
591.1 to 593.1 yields 9.4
